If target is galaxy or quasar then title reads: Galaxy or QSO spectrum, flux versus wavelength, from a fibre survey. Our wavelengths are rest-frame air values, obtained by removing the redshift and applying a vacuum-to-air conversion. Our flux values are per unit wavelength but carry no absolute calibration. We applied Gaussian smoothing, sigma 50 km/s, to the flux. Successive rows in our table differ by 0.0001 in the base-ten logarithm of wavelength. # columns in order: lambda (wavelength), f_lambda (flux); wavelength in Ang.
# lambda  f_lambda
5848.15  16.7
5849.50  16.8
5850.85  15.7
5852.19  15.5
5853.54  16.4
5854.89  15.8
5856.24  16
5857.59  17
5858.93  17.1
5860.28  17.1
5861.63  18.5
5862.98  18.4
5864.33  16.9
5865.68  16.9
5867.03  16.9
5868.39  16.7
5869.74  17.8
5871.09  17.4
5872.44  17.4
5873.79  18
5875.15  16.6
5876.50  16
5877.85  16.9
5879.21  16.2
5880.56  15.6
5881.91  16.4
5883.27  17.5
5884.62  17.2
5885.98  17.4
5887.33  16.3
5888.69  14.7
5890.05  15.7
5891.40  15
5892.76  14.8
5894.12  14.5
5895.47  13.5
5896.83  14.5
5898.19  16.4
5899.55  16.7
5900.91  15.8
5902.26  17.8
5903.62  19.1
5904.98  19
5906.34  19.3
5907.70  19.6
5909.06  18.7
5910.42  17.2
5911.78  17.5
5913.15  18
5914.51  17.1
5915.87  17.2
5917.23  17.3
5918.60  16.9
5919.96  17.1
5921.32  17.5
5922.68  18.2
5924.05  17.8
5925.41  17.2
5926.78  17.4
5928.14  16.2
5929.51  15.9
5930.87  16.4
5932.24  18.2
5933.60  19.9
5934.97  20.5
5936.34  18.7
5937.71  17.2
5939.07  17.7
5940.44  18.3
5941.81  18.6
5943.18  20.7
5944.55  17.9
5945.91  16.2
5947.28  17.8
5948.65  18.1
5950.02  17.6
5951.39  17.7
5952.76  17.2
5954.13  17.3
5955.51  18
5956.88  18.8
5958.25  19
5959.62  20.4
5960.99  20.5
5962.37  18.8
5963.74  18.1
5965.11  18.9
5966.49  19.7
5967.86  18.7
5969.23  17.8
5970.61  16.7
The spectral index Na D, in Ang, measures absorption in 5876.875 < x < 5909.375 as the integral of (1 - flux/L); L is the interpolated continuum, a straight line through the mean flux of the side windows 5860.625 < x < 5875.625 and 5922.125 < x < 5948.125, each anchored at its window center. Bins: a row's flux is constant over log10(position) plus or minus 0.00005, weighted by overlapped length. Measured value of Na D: 1.9 Ang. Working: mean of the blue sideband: 17.4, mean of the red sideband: 17.9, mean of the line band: 16.6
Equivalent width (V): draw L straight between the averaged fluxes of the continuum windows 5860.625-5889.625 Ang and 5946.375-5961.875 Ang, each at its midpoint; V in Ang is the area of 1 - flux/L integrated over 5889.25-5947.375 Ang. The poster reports 1.17 Ang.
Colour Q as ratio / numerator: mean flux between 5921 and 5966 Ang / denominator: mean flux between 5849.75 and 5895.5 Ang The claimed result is 1.1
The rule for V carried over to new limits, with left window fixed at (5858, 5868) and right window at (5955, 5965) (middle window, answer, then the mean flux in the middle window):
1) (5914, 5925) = 0.6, 17.4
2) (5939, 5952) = 0.5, 18.1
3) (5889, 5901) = 1.9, 15.2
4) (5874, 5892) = 1.4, 16.3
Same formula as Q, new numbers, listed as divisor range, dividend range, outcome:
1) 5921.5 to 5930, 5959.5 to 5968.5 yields 1.12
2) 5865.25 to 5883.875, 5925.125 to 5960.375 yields 1.07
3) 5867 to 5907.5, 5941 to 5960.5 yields 1.10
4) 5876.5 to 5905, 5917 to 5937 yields 1.09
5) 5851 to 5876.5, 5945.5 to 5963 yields 1.08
